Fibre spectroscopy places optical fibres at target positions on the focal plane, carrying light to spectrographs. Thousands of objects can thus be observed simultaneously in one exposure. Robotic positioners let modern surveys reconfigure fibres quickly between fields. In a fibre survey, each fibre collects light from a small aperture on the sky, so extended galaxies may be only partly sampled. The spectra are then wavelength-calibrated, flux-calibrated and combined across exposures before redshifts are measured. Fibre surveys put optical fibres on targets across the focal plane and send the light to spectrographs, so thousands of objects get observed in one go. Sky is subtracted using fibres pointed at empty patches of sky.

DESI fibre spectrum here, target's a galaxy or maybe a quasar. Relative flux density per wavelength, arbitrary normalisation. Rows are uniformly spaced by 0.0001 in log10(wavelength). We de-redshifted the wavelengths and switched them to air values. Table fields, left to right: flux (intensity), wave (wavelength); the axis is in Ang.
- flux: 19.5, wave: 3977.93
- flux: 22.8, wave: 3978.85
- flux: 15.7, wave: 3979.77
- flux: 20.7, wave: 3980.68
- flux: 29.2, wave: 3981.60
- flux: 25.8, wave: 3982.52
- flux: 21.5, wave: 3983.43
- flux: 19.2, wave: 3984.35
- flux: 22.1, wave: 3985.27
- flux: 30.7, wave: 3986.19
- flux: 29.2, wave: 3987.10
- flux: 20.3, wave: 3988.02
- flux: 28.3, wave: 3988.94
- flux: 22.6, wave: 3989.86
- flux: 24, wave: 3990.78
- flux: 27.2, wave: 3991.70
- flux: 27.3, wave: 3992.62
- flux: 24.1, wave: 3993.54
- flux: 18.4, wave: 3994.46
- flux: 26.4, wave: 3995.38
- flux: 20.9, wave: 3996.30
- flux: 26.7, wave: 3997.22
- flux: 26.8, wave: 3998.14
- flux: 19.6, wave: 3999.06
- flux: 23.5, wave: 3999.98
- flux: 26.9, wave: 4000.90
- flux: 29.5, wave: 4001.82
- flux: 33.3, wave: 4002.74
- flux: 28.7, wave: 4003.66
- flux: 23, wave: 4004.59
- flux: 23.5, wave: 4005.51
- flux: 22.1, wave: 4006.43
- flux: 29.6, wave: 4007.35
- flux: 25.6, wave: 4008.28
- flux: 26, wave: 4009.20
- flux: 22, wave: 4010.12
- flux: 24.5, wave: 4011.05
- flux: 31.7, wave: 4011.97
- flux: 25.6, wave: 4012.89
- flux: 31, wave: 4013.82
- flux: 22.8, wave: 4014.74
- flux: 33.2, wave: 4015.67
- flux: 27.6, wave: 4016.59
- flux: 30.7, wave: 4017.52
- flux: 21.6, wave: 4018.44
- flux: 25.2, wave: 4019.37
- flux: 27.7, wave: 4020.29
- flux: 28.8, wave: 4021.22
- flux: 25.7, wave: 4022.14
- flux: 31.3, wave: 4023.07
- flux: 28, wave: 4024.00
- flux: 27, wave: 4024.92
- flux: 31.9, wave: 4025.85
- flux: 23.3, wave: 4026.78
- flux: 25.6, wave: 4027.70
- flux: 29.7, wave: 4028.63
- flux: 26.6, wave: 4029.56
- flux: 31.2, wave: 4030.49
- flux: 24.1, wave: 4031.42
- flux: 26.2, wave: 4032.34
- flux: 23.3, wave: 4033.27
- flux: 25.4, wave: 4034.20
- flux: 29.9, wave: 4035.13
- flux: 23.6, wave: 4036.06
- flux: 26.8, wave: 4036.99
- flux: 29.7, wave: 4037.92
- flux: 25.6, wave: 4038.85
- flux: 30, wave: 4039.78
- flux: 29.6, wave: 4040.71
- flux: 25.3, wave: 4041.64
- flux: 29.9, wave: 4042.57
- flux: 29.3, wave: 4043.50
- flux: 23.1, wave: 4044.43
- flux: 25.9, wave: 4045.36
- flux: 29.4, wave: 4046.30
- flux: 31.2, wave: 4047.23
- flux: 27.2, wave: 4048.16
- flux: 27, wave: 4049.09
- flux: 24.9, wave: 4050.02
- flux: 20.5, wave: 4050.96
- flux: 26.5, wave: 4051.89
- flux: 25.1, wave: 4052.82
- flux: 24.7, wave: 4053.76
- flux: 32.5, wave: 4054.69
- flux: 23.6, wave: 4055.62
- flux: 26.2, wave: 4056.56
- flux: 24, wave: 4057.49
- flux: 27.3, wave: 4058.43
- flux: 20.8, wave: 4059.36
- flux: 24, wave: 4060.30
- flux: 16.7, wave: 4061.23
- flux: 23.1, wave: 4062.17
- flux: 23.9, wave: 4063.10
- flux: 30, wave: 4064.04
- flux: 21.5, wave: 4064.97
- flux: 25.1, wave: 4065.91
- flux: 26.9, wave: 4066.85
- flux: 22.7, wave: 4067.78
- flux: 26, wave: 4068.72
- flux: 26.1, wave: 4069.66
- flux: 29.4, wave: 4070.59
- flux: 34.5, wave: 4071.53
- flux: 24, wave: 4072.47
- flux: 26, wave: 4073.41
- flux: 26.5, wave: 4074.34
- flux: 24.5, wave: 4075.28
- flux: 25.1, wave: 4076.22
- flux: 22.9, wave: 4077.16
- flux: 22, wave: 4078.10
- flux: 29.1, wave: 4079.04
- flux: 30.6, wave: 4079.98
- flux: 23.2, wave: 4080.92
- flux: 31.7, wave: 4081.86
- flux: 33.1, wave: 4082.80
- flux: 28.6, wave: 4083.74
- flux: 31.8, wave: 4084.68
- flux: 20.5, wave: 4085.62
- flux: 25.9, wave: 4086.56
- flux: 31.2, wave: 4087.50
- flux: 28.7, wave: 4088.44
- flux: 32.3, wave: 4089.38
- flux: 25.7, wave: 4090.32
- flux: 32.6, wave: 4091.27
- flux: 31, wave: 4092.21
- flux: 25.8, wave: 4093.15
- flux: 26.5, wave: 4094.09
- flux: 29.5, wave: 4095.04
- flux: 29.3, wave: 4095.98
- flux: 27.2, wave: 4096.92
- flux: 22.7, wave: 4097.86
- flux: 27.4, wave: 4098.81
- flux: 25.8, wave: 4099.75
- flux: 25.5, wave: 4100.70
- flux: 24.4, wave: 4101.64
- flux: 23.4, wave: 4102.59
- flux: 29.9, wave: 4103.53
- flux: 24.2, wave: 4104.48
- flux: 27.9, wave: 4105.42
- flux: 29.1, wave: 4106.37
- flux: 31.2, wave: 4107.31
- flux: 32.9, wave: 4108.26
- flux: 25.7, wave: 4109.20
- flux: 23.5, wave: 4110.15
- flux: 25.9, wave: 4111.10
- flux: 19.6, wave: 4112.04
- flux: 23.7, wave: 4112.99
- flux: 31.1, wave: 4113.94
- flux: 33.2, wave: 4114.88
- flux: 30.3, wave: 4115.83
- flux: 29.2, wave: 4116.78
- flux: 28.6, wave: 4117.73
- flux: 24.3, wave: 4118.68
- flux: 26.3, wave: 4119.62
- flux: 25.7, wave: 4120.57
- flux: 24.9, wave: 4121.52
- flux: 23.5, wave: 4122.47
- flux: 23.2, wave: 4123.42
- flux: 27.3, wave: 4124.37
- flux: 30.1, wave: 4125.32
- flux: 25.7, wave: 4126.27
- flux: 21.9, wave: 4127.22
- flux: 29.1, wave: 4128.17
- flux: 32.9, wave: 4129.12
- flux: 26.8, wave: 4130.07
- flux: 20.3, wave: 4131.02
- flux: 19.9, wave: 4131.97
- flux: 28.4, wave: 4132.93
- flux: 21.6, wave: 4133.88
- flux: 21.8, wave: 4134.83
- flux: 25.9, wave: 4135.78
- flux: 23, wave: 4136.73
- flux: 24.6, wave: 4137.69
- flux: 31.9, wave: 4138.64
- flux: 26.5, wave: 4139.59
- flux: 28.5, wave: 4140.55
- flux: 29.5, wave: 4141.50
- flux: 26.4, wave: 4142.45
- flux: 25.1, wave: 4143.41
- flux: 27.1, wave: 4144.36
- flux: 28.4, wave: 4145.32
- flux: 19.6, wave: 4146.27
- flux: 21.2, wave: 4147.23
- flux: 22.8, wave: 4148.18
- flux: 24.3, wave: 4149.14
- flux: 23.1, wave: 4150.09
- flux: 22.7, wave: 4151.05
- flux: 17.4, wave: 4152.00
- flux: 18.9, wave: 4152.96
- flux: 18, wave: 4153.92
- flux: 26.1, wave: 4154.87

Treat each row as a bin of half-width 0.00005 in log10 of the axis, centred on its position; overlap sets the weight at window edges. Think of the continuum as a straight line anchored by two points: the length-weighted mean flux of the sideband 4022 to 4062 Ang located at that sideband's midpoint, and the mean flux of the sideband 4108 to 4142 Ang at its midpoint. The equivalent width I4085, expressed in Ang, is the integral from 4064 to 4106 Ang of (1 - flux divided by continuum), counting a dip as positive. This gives -1.1 Ang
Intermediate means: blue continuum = 26.5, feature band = 27.1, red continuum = 26.3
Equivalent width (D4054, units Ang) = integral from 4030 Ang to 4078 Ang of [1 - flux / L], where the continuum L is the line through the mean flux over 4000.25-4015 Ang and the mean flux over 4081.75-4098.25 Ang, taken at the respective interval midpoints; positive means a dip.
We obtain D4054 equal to 2.9 Ang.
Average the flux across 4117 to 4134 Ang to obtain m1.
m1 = 25.7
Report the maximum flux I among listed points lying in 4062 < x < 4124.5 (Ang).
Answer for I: 34.5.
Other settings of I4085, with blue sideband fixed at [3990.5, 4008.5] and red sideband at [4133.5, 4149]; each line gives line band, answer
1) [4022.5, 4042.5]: -1.6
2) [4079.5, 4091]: -1.5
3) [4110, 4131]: -1.1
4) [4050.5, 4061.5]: 0.4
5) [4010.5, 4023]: -1.1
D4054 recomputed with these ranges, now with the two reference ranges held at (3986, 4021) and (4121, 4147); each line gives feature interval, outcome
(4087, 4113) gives -1.57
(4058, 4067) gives 0.70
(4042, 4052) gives -0.36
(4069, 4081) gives -0.35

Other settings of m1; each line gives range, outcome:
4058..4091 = 26.4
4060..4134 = 26.6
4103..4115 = 27.4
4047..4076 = 25.5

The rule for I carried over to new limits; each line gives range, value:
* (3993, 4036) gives 33.3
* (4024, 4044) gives 31.9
